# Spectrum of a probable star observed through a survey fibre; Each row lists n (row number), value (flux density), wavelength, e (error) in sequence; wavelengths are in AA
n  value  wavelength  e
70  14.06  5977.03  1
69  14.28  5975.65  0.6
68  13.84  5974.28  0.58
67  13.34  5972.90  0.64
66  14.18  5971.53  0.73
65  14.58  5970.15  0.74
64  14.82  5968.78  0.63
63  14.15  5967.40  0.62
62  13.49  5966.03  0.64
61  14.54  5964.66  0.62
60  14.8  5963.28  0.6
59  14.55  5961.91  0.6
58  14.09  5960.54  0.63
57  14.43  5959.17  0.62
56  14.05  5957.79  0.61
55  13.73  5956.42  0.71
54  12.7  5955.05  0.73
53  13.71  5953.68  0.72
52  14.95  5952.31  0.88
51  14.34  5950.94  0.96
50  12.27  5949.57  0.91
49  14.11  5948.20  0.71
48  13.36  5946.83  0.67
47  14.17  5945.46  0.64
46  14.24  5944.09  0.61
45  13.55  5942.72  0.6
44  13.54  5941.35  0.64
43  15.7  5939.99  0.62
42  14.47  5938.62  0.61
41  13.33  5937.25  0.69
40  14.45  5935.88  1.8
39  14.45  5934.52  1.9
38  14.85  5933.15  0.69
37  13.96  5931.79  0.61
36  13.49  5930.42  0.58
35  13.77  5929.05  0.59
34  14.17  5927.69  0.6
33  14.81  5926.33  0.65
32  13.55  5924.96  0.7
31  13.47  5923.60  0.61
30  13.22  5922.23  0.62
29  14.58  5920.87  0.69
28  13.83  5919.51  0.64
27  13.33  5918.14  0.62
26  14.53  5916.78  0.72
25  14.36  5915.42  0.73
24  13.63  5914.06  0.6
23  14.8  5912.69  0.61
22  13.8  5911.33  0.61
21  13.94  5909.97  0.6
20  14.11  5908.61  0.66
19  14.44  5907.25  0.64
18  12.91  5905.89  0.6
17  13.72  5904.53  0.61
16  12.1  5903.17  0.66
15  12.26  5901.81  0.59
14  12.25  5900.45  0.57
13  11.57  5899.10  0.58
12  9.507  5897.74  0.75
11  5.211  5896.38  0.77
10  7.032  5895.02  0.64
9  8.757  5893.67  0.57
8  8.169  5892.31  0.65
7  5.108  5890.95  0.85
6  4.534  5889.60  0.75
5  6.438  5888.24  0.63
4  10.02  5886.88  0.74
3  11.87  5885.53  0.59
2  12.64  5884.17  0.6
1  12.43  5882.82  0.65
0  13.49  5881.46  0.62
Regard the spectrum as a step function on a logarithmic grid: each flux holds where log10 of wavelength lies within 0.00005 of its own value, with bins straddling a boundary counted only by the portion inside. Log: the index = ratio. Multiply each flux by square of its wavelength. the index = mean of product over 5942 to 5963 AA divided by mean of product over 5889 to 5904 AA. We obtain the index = 1.6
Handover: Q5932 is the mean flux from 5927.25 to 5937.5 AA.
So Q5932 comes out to 14.1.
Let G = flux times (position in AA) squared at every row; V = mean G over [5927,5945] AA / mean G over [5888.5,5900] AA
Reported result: 1.9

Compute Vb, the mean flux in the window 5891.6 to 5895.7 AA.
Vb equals 7.97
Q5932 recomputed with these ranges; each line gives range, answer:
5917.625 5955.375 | 14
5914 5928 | 14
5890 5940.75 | 12.7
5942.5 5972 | 14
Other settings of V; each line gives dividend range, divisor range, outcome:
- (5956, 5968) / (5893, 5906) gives 1.39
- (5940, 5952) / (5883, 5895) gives 1.66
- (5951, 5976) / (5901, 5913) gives 1.07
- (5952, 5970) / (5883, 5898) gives 1.76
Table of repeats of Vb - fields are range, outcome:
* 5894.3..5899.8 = 8.37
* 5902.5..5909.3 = 13.5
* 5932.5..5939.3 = 14.3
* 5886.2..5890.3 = 7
